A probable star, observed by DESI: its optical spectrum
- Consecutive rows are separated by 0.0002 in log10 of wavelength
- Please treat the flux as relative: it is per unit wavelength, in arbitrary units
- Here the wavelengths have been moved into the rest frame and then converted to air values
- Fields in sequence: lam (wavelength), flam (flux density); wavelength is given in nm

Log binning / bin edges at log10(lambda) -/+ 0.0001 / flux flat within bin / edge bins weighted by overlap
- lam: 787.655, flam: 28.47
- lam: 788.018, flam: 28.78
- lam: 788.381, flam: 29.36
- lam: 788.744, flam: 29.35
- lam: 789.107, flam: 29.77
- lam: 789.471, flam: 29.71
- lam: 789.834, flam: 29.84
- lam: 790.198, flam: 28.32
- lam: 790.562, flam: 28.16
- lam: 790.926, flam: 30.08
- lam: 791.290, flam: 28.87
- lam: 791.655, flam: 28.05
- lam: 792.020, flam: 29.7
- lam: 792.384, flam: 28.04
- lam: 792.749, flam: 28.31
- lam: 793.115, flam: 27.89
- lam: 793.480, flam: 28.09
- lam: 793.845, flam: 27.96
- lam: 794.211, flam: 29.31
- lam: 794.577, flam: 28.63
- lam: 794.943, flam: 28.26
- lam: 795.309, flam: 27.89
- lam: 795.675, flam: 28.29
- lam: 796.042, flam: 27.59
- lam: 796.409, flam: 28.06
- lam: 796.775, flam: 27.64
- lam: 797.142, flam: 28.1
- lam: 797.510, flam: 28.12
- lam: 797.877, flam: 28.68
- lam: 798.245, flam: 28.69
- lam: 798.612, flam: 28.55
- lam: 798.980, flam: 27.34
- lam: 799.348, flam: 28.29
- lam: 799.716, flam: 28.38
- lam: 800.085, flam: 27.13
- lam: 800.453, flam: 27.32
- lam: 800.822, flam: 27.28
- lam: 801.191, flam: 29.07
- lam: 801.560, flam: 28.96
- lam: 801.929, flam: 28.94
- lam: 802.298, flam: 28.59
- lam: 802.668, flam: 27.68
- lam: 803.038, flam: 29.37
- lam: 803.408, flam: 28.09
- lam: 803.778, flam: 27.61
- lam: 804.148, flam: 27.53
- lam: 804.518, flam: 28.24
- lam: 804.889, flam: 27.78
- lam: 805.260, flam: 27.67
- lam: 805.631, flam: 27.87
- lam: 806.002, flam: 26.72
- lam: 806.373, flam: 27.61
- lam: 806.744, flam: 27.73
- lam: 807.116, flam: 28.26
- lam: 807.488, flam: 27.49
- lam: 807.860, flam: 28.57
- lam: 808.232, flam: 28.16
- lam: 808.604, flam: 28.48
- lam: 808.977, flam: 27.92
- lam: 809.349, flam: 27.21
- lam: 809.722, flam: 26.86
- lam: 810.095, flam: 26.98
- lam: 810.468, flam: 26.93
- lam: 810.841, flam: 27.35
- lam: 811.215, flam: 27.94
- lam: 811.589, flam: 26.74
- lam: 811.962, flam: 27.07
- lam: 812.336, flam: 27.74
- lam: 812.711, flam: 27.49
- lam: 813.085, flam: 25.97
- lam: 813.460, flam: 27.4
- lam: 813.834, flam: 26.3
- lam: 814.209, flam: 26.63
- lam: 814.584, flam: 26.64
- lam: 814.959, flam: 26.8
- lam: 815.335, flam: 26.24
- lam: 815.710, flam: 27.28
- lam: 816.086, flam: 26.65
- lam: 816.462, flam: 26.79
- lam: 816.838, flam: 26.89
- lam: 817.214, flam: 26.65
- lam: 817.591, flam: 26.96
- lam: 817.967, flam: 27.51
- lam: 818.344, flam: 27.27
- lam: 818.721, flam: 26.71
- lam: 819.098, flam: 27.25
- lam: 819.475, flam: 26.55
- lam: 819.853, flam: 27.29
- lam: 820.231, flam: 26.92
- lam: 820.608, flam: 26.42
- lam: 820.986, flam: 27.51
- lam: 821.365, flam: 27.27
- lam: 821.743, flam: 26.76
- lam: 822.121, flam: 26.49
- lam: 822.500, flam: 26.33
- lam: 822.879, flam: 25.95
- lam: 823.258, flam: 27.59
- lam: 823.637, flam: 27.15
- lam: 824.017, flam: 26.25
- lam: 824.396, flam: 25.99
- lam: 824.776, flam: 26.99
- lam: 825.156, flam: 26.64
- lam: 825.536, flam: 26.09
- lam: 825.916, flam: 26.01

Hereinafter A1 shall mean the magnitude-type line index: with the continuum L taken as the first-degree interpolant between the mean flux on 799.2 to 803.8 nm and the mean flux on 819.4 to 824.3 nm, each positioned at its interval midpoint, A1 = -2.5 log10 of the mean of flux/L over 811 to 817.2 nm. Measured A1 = 0.02 mag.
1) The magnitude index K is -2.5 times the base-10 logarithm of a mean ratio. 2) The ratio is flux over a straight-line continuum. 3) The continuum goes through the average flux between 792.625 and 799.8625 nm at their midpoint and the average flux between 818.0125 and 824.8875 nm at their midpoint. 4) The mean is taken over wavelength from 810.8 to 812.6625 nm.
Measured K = 0.00 mag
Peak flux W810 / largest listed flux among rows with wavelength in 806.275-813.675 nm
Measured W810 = 28.57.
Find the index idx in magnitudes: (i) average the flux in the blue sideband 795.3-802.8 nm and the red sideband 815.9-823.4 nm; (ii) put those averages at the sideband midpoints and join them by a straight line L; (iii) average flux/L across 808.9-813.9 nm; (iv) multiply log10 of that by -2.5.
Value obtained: 0.01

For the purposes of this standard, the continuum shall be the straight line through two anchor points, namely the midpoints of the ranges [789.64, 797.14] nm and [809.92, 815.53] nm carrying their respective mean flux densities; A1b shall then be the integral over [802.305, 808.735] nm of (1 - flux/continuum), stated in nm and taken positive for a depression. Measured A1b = -0.10 nm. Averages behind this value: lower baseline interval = 28.4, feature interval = 27.9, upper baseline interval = 26.9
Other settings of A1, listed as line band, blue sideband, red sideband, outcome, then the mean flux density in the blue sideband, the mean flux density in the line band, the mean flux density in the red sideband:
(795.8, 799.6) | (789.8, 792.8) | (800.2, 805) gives 0.013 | 28.8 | 28.1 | 28.2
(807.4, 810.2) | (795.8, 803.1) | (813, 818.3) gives -0.014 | 28.2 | 27.7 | 26.8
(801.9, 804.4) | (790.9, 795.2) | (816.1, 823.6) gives -0.012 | 28.5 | 28.2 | 26.9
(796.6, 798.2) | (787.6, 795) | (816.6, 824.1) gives 0.009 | 28.8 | 28.2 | 26.9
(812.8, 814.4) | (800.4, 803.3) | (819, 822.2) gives 0.035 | 28.4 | 26.6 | 26.9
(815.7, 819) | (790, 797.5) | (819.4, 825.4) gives 0.003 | 28.4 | 27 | 26.8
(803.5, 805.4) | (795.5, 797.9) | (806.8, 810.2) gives 0.003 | 28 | 27.8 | 27.8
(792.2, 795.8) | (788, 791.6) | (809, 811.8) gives 0.020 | 29.2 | 28.3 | 27.2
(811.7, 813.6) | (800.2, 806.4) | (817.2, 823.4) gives 0.012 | 28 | 27.1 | 26.9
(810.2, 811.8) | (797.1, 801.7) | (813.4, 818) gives -0.002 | 28.1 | 27.2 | 26.8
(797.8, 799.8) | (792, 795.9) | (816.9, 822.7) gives -0.009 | 28.3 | 28.3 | 26.9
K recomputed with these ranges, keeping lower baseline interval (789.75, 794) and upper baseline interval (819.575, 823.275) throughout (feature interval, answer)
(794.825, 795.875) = 0.009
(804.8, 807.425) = 0.003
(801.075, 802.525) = -0.033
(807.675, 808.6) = -0.031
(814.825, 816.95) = 0.015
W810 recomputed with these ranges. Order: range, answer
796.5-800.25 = 28.69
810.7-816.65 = 27.94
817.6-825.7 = 27.59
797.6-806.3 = 29.37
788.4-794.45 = 30.08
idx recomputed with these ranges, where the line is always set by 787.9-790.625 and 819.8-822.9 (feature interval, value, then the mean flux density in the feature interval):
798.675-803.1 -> 0.01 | 28.2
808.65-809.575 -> 0.00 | 27.7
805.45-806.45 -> 0.02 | 27.4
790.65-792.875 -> 0.01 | 28.8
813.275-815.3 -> 0.02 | 26.7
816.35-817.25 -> 0.01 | 26.8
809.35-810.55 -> 0.03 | 27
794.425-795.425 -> 0.02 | 28.3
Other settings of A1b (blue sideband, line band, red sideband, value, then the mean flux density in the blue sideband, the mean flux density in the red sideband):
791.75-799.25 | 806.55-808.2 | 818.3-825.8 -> -0.03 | 28.3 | 26.8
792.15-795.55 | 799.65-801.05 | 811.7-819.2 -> 0.02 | 28.3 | 26.9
